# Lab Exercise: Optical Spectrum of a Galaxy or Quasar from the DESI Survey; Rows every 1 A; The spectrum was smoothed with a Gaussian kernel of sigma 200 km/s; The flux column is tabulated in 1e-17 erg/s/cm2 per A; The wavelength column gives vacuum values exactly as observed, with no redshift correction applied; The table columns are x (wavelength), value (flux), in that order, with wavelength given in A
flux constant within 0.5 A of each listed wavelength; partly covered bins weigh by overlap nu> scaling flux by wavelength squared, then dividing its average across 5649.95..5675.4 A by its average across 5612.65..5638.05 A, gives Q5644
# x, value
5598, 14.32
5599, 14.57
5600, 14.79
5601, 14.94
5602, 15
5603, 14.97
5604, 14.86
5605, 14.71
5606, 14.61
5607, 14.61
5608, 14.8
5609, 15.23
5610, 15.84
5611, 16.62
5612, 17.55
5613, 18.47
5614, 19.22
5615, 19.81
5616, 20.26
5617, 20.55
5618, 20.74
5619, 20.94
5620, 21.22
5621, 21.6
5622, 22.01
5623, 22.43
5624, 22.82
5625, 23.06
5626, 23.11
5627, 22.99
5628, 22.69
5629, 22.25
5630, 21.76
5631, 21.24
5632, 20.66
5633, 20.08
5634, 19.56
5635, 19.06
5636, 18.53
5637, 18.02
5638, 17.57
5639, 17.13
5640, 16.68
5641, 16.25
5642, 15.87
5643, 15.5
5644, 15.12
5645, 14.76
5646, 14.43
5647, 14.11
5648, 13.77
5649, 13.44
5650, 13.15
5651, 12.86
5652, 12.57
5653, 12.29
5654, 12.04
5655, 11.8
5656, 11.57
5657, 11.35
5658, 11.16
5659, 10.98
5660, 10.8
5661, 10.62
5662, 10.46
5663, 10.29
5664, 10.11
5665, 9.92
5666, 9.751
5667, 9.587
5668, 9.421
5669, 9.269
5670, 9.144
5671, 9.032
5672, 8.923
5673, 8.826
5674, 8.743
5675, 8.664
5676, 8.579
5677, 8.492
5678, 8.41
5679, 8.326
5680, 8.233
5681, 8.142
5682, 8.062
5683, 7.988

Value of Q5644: 0.51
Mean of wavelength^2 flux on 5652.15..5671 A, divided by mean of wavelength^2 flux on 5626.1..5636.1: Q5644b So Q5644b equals 0.5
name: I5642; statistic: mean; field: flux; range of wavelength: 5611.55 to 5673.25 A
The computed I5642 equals 15.9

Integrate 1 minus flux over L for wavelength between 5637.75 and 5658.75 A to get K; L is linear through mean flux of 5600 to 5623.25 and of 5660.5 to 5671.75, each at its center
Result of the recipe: -2.4 A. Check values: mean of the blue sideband 17.8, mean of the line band 13.9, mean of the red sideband 9.76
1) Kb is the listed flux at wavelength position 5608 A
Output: 14.8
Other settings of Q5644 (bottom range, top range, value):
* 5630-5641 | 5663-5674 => 0.50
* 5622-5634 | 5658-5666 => 0.48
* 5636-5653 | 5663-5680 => 0.61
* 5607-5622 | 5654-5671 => 0.56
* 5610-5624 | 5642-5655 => 0.69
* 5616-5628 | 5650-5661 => 0.54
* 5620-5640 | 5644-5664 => 0.59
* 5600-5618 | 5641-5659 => 0.81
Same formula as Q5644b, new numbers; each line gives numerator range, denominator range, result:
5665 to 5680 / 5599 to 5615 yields 0.58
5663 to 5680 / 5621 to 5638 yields 0.44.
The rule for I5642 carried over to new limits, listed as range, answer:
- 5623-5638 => 21.1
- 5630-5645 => 18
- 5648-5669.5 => 11.2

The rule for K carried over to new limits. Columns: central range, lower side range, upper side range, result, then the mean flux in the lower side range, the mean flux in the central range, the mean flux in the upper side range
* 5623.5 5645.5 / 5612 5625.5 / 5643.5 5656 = -2.82 A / 20.9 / 19.3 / 13.3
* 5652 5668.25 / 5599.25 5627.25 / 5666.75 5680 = 0.19 A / 18.4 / 10.8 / 8.84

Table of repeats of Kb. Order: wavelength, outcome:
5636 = 18.53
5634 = 19.56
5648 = 13.77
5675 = 8.664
